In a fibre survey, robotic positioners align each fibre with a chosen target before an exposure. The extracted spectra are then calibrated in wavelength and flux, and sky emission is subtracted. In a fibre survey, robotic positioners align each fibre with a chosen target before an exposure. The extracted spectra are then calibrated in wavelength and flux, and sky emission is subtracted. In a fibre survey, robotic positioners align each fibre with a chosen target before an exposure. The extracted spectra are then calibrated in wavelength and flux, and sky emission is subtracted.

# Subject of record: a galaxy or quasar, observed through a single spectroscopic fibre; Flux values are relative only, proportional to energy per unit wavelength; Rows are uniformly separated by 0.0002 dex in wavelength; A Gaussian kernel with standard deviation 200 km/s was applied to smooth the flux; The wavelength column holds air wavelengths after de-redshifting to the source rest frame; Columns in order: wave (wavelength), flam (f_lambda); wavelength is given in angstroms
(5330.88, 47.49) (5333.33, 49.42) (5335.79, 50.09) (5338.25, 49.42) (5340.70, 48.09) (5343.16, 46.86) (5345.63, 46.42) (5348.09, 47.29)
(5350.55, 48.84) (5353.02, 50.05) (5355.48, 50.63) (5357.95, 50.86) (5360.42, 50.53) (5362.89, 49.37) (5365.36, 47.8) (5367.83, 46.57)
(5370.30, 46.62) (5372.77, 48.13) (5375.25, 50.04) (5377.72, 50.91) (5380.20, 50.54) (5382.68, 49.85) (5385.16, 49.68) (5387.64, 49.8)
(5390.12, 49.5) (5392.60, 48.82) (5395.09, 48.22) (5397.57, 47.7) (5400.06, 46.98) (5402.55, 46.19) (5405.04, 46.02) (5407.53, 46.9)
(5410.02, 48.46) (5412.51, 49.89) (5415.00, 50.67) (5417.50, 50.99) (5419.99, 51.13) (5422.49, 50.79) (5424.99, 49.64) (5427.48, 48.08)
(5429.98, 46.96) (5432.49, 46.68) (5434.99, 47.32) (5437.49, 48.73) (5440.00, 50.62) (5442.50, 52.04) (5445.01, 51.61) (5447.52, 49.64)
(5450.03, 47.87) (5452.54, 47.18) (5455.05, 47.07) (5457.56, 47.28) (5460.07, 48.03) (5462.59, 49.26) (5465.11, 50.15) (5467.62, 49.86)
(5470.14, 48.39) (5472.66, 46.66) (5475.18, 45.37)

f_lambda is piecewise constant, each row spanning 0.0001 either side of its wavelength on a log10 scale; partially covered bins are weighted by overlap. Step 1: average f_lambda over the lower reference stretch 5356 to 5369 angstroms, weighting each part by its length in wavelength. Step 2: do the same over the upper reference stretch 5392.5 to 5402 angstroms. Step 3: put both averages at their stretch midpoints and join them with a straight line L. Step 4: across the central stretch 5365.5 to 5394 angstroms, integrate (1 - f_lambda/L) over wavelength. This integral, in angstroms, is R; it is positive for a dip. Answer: -0.4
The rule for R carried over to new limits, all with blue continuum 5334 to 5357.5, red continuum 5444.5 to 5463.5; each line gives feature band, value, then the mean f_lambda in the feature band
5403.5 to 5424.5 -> -0.36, 49.3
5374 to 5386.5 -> -0.41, 50.2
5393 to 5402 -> 0.17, 47.6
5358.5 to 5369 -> -0.01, 48.7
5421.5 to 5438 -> 0.06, 48.3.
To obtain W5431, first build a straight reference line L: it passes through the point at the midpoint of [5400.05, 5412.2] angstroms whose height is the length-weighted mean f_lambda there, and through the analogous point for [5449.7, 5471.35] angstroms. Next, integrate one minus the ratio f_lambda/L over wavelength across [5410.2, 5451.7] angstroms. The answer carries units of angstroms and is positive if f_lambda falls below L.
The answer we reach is -1.6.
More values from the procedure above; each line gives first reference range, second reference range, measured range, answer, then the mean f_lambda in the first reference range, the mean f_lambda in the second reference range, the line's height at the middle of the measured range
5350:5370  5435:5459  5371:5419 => 0.2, 49.2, 49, 49.1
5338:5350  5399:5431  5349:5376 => -0.6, 47.6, 48.7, 47.9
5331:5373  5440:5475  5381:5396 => -0.2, 48.6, 48.8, 48.7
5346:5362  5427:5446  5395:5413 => 0.7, 49.5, 49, 49.2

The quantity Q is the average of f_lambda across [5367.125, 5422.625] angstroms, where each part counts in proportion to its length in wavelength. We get 48.9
